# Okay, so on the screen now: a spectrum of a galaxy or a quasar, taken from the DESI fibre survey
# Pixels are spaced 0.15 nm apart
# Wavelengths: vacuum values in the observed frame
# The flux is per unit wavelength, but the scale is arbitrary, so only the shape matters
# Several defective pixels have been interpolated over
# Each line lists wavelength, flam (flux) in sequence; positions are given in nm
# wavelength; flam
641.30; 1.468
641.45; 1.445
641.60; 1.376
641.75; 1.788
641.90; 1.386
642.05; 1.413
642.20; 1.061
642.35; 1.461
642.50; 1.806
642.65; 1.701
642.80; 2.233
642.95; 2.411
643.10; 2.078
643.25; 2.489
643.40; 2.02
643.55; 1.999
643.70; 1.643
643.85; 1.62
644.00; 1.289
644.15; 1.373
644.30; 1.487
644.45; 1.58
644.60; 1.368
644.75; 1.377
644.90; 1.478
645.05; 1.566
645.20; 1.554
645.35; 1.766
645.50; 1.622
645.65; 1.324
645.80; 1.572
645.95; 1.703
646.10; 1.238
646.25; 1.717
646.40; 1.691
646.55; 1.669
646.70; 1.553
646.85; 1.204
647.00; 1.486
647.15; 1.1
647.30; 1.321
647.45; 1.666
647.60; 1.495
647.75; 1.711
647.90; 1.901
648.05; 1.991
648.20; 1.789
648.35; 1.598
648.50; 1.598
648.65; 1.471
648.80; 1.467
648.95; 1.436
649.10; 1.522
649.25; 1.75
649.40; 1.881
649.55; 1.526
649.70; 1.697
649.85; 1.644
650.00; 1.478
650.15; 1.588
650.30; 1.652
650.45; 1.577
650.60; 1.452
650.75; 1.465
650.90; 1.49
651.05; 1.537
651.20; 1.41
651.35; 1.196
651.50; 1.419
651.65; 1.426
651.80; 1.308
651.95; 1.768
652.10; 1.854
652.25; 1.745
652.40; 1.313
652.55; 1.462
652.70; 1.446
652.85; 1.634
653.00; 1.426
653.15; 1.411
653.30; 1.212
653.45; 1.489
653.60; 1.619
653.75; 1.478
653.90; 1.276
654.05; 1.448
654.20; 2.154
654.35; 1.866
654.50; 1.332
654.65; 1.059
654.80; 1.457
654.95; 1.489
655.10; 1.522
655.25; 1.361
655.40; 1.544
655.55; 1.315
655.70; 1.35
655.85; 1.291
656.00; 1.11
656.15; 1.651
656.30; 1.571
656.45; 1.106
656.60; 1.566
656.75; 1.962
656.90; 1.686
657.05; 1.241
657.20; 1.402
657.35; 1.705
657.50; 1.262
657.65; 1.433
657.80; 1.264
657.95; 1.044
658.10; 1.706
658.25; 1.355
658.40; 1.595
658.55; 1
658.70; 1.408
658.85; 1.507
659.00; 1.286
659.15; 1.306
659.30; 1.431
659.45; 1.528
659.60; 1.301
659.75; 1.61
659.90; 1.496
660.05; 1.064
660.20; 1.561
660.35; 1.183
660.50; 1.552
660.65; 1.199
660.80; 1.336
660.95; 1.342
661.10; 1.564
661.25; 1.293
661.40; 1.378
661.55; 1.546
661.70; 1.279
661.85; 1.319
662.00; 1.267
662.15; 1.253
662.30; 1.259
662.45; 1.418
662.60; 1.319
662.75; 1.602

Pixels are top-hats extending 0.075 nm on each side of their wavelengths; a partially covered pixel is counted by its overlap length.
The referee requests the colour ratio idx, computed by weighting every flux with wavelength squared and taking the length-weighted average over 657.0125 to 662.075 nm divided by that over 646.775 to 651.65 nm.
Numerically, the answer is 0.9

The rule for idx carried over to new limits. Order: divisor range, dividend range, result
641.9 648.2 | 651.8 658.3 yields 0.93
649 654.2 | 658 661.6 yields 0.94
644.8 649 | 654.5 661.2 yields 0.93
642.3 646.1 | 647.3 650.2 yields 0.98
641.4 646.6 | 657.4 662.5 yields 0.87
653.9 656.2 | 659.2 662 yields 0.97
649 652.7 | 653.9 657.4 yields 0.97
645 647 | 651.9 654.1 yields 0.99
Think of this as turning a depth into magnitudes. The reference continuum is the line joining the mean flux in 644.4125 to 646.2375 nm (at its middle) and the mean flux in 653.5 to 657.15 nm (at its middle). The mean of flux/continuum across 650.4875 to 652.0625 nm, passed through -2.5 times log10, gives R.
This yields 0.02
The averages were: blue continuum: 1.52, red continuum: 1.48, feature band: 1.46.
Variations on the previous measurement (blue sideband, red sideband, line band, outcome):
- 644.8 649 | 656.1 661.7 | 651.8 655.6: -0.02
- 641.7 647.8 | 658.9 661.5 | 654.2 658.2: -0.01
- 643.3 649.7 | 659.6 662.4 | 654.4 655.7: 0.04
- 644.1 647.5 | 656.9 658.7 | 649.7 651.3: -0.06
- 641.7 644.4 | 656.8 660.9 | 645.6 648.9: 0.06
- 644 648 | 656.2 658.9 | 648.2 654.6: -0.04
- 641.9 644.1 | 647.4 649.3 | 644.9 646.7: 0.09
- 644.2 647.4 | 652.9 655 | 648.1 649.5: -0.09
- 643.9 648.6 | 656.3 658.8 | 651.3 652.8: -0.01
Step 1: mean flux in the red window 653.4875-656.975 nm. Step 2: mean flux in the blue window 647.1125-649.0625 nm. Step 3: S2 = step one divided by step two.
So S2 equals 0.94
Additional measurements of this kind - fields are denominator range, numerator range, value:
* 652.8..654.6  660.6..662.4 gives 0.88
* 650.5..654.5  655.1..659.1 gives 0.94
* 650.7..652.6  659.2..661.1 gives 0.93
